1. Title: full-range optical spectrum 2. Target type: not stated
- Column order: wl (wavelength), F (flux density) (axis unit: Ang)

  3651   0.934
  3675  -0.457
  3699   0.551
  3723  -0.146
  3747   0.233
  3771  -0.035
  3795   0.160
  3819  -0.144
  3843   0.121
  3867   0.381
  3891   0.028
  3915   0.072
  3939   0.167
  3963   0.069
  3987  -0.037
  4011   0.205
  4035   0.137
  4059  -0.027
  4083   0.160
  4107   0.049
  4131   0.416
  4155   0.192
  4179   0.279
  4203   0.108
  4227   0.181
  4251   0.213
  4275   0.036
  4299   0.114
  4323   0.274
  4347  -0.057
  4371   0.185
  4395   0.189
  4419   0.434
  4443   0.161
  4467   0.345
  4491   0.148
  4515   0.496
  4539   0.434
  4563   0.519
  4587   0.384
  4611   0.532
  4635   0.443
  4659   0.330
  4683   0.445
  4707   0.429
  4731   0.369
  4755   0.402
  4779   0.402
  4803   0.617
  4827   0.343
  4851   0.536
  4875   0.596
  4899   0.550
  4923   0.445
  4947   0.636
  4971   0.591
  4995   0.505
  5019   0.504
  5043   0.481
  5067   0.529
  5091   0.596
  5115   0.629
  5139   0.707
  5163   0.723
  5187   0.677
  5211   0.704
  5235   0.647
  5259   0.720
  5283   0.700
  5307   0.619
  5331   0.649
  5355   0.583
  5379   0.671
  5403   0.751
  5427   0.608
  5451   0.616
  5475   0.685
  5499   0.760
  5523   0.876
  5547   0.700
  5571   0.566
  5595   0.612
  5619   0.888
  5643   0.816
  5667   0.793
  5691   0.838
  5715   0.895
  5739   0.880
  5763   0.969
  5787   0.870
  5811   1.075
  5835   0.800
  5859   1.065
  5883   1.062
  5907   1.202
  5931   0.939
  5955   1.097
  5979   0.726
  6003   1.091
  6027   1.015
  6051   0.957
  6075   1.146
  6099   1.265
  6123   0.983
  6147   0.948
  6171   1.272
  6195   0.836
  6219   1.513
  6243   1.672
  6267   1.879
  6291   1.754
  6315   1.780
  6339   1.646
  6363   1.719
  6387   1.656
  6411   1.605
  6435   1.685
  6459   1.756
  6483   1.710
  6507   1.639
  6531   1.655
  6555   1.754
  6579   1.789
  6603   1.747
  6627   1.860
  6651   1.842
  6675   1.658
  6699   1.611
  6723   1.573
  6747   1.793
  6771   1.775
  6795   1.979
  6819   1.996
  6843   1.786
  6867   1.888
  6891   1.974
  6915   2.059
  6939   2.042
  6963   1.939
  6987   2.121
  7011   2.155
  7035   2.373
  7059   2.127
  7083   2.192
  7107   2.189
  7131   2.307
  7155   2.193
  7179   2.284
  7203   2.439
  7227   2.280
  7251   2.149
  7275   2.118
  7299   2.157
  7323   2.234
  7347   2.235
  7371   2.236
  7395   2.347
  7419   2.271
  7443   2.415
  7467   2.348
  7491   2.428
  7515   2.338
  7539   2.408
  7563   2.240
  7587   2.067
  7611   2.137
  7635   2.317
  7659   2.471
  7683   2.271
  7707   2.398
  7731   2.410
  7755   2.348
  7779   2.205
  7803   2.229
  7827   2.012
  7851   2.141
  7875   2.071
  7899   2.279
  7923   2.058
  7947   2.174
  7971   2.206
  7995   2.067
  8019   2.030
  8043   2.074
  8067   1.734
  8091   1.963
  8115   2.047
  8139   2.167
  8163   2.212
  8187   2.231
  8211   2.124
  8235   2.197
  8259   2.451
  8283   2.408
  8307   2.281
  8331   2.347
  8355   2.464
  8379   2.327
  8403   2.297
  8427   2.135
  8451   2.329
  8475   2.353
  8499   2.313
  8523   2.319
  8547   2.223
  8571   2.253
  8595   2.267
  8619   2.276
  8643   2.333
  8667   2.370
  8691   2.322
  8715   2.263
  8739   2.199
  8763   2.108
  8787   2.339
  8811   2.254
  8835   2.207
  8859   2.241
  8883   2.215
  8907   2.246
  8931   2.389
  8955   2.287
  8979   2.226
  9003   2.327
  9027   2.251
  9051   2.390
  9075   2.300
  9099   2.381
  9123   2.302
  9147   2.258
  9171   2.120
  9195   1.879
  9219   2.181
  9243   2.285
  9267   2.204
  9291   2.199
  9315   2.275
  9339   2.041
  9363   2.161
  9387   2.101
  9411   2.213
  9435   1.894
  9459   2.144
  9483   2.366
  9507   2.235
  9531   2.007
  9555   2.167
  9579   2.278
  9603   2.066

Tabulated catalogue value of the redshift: 0.56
